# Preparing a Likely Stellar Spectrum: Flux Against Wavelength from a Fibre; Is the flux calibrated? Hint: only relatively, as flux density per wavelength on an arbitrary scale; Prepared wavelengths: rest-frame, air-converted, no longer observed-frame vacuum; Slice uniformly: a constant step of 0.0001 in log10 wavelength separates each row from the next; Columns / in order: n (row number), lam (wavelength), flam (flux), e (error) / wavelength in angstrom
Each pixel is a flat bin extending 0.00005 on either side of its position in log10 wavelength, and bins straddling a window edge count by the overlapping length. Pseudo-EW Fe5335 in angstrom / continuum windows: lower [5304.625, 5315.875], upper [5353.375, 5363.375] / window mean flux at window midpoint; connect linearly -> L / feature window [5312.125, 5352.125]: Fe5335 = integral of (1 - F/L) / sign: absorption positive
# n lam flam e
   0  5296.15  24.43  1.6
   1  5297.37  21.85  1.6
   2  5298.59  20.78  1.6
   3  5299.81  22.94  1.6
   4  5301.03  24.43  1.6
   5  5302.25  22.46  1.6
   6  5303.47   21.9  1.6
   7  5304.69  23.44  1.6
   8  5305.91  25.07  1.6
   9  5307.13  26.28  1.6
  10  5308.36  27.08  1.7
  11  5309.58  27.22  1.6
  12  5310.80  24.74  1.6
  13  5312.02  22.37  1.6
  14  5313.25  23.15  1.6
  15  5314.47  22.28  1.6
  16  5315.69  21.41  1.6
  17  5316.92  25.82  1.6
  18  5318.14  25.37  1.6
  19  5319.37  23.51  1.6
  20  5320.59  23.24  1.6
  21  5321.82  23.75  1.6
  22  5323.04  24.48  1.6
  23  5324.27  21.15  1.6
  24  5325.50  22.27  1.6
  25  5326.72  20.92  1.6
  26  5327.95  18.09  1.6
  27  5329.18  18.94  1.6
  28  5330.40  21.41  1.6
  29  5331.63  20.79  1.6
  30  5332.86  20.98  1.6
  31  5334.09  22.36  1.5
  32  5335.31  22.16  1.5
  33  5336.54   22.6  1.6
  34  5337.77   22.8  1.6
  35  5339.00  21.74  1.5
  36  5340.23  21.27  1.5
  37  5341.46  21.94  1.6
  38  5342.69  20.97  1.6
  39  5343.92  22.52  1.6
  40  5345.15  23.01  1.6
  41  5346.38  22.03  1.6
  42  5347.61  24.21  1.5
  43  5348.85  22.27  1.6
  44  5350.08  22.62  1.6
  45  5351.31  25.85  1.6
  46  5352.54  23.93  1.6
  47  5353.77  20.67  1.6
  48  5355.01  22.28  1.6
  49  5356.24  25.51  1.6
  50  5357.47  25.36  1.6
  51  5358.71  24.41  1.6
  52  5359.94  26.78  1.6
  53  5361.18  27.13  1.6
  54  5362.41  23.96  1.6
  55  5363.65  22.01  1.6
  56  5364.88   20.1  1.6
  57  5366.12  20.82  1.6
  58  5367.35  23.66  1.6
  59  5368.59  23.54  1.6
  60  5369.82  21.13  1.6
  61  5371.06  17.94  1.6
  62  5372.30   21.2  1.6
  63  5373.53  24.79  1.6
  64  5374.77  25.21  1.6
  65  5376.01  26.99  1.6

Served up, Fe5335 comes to 3.4 angstrom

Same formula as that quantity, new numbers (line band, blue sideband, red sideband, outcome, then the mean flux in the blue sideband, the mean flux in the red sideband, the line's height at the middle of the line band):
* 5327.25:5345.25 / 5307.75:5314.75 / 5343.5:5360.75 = 2.0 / 24.6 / 23.7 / 24.1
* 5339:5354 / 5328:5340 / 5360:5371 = -0.5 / 21.4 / 22.7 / 21.9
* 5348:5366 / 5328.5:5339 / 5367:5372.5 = -1.9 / 21.5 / 21.4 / 21.4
